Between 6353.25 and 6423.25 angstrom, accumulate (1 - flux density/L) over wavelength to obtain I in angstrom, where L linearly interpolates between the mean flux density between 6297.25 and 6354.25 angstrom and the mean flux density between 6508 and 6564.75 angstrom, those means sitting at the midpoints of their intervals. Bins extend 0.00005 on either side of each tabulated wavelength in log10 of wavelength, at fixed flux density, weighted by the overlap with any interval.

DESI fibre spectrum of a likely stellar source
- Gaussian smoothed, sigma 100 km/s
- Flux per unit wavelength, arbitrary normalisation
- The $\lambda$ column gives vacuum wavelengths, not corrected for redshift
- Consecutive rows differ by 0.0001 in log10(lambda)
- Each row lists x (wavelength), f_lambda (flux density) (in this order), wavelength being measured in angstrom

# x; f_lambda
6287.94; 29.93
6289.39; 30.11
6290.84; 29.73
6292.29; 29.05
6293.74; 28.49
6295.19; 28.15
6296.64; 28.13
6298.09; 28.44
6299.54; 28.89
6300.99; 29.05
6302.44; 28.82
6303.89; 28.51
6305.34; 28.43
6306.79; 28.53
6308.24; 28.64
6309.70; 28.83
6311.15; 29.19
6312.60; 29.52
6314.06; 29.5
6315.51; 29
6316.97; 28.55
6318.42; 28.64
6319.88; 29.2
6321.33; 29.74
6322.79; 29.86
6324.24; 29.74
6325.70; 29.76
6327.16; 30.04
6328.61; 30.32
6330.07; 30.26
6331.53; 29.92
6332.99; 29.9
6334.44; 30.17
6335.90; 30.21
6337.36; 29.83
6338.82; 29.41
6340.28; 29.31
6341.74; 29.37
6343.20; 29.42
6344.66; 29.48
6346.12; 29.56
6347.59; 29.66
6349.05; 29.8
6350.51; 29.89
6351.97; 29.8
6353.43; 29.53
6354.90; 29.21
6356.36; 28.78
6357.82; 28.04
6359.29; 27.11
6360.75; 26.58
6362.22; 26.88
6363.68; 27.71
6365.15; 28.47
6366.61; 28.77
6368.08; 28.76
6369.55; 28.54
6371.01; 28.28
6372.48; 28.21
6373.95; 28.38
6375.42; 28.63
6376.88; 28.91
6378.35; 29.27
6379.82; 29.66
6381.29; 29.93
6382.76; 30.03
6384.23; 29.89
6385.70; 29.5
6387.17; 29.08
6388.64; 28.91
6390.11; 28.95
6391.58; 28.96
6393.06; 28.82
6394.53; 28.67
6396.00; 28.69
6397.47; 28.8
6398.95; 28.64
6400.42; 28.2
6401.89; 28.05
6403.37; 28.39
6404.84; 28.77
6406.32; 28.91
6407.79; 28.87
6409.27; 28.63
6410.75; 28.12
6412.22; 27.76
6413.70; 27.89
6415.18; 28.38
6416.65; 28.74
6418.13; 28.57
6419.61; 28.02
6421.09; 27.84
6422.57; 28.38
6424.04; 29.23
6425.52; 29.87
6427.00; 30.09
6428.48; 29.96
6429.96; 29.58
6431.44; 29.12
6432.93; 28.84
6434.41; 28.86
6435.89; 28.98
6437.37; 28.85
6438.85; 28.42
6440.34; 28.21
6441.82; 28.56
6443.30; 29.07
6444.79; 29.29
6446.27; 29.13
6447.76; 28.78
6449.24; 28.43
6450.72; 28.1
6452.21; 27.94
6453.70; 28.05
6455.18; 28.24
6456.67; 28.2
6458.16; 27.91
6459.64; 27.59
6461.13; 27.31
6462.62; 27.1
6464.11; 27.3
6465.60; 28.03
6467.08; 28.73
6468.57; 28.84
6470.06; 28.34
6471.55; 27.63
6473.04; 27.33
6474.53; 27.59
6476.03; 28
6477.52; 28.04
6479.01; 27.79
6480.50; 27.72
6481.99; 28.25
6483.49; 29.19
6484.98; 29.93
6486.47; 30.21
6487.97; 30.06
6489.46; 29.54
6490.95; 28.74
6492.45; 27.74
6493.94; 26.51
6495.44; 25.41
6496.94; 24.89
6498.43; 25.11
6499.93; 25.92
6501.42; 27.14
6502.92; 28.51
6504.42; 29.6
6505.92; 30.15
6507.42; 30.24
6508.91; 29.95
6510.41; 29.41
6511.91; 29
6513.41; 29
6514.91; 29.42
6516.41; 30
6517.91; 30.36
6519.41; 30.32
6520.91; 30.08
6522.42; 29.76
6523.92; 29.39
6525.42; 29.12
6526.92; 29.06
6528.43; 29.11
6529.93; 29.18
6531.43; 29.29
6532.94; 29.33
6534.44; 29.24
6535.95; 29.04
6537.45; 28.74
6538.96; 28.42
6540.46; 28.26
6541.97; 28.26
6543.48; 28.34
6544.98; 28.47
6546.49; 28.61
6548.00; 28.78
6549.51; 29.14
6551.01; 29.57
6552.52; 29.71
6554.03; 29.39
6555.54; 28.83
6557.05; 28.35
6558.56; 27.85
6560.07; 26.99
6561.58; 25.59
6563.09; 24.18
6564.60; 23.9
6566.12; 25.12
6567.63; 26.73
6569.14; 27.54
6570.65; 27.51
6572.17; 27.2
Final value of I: 1.53 angstrom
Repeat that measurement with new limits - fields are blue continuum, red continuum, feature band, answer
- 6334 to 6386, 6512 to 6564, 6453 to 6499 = 1.5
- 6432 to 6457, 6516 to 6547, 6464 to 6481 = 0.5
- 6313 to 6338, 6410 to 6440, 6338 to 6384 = 0.7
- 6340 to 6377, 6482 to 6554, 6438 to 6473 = 0.7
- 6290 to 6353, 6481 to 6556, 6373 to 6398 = 0.0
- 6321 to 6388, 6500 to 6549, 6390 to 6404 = 0.3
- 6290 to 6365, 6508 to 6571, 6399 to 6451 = 0.2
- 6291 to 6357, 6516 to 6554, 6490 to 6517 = 1.0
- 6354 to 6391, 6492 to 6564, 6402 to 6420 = 0.1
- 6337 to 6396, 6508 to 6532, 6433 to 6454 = 0.4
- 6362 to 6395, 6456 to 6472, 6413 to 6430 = -0.3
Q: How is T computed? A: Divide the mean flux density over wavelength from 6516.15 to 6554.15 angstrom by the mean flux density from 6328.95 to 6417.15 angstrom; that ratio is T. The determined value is 1.0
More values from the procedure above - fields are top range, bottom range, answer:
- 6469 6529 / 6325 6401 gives 0.98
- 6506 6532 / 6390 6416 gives 1.04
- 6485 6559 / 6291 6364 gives 0.99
